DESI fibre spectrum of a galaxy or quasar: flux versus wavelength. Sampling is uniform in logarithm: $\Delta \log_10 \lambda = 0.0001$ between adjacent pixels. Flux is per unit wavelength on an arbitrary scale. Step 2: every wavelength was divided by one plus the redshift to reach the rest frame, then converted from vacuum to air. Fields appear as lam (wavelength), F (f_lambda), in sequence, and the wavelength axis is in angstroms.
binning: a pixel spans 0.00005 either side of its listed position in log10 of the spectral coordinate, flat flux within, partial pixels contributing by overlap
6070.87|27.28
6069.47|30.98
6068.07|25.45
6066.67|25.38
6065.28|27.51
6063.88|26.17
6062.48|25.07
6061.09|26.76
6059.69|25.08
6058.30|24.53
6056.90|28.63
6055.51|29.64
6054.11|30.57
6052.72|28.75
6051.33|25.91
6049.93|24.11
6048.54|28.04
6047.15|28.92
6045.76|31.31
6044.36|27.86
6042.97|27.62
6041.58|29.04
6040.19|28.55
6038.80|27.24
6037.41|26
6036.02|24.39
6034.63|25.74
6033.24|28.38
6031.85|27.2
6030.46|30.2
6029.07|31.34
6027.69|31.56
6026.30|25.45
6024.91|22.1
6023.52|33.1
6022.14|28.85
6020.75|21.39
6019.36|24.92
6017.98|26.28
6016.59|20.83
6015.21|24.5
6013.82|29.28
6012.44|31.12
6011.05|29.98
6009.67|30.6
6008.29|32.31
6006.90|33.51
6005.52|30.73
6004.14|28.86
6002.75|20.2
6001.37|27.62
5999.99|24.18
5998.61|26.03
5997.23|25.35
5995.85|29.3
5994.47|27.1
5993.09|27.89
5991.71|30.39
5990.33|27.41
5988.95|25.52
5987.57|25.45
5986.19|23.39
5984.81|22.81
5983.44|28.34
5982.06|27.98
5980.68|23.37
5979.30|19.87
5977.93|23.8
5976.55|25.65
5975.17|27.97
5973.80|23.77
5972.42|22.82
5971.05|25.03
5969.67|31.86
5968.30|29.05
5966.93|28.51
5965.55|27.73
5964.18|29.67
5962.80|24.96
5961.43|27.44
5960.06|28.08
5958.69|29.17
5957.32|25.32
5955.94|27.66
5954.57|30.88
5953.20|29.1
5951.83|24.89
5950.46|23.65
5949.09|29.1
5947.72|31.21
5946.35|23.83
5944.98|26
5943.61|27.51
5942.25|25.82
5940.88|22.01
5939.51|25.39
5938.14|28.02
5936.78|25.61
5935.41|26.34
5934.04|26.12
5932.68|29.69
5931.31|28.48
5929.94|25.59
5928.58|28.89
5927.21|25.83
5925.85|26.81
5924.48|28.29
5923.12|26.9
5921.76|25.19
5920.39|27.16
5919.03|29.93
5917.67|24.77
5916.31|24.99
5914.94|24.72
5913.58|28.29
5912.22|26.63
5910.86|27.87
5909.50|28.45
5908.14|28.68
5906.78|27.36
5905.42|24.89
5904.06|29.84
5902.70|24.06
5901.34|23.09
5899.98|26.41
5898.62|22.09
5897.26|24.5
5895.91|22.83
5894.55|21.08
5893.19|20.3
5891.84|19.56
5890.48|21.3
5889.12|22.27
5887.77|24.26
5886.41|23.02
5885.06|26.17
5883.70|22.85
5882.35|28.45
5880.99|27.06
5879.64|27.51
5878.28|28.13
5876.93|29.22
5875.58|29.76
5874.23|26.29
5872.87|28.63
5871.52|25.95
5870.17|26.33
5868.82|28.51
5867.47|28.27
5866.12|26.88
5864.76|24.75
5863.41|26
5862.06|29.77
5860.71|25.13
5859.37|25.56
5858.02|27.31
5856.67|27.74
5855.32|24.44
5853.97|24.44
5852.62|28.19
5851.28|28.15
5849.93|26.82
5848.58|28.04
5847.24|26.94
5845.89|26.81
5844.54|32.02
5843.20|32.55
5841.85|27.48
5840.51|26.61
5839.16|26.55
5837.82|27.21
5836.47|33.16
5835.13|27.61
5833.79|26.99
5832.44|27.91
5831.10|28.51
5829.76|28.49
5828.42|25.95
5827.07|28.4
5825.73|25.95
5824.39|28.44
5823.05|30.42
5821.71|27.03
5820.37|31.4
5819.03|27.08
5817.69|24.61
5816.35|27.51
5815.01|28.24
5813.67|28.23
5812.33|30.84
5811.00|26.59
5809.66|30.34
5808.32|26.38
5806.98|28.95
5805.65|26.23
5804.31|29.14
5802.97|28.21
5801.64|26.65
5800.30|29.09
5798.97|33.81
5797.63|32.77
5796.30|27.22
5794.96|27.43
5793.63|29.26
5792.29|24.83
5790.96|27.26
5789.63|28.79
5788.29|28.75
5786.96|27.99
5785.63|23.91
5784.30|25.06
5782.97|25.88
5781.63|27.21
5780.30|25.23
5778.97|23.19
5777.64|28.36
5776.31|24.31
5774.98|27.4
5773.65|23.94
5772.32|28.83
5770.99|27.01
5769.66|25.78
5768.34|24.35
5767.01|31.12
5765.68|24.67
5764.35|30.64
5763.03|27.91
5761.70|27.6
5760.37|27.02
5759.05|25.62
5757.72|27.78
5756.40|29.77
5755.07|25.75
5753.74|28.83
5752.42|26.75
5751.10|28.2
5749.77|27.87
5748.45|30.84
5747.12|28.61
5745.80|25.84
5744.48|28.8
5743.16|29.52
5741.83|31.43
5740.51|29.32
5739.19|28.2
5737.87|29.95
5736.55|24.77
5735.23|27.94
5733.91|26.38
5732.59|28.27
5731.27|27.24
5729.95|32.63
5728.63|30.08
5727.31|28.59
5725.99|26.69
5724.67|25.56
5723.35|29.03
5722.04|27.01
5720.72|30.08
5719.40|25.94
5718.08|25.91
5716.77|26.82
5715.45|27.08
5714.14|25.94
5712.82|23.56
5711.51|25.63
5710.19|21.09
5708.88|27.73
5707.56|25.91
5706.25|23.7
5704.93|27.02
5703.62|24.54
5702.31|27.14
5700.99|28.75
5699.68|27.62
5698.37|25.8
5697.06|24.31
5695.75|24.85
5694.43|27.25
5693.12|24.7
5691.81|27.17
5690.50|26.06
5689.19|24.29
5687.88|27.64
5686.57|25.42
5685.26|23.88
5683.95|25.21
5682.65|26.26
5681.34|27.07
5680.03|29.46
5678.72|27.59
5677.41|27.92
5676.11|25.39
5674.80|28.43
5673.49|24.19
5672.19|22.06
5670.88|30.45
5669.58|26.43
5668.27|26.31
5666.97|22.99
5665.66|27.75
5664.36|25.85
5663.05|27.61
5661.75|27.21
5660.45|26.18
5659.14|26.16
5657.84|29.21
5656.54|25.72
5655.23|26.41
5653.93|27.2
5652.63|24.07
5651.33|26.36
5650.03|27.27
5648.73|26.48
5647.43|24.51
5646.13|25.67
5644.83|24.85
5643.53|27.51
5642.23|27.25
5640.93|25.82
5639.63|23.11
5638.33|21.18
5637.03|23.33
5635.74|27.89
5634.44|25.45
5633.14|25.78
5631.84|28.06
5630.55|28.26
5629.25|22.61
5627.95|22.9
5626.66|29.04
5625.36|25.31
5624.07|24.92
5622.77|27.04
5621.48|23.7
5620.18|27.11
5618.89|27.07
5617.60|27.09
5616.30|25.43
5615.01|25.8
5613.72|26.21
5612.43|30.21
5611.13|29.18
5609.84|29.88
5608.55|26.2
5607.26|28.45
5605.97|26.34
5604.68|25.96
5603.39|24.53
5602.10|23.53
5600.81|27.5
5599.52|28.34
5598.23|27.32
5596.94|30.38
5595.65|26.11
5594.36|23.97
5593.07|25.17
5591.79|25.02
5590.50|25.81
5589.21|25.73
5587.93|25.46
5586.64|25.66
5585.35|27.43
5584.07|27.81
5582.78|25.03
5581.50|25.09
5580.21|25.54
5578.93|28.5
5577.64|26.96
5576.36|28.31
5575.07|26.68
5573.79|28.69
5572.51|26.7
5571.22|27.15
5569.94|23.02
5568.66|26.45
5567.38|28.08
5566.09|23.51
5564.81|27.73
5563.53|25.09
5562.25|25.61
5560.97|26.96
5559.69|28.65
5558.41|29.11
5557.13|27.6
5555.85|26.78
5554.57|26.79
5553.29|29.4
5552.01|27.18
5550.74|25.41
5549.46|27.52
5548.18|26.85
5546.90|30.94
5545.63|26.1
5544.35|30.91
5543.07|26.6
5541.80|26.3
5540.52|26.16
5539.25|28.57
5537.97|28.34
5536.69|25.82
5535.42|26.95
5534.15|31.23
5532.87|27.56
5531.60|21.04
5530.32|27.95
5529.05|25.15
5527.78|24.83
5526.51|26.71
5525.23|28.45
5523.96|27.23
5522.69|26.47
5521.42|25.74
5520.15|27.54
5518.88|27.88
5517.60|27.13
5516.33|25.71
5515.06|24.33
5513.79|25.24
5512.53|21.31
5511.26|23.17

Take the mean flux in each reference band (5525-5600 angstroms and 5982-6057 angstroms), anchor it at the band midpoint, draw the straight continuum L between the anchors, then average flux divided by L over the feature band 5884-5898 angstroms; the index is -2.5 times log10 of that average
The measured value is 0.21 mag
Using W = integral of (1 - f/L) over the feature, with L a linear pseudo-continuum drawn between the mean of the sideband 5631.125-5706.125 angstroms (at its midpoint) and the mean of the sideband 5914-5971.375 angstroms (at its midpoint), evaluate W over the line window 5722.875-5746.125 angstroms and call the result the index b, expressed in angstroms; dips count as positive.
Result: -1.8 angstroms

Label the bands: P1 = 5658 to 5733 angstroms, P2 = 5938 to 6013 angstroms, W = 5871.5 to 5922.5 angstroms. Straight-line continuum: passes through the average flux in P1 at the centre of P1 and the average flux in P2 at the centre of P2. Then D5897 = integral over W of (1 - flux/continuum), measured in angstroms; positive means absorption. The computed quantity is 2.36 angstroms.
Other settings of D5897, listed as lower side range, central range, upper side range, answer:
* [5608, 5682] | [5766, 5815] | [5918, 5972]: -1.4 angstroms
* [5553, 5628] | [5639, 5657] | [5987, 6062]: 0.6 angstroms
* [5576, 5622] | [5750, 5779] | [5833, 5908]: -0.8 angstroms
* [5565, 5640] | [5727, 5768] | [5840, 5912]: -3.2 angstroms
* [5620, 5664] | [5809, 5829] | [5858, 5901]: -2.0 angstroms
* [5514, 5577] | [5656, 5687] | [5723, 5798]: 1.0 angstroms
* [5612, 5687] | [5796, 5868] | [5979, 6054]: -3.4 angstroms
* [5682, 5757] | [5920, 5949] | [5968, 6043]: 0.2 angstroms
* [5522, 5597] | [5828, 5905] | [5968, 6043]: 1.4 angstroms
